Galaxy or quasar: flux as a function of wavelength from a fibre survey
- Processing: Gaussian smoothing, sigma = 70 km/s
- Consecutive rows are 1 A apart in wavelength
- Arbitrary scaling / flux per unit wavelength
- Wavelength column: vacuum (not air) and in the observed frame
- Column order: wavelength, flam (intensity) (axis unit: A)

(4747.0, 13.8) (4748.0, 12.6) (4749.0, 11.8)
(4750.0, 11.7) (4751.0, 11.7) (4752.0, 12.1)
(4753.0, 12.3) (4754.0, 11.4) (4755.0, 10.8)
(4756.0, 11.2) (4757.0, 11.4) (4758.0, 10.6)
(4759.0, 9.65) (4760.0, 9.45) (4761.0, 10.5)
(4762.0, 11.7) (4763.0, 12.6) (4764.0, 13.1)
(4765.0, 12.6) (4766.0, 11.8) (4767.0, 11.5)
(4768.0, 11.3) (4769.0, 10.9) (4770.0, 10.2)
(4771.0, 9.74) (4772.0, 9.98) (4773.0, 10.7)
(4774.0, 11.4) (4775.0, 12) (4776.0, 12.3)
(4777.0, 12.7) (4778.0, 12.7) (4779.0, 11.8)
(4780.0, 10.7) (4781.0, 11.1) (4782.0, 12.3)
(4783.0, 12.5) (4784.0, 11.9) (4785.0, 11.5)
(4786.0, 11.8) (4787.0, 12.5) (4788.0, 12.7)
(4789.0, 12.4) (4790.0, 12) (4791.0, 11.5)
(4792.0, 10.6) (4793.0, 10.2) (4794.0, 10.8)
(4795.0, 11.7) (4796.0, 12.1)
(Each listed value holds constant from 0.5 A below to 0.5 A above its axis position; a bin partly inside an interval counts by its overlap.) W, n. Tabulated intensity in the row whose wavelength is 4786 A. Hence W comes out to 11.8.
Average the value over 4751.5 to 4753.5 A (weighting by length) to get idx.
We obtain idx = 12.2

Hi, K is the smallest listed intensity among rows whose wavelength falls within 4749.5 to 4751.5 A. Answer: 11.7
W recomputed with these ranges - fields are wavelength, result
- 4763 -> 12.6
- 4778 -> 12.7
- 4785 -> 11.5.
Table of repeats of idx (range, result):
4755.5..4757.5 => 11.3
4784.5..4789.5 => 12.2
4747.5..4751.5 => 11.9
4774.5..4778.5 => 12.4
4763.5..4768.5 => 12.1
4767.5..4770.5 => 10.8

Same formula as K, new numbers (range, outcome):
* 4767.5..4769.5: 10.9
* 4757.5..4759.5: 9.65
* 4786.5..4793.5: 10.2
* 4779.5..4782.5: 10.7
